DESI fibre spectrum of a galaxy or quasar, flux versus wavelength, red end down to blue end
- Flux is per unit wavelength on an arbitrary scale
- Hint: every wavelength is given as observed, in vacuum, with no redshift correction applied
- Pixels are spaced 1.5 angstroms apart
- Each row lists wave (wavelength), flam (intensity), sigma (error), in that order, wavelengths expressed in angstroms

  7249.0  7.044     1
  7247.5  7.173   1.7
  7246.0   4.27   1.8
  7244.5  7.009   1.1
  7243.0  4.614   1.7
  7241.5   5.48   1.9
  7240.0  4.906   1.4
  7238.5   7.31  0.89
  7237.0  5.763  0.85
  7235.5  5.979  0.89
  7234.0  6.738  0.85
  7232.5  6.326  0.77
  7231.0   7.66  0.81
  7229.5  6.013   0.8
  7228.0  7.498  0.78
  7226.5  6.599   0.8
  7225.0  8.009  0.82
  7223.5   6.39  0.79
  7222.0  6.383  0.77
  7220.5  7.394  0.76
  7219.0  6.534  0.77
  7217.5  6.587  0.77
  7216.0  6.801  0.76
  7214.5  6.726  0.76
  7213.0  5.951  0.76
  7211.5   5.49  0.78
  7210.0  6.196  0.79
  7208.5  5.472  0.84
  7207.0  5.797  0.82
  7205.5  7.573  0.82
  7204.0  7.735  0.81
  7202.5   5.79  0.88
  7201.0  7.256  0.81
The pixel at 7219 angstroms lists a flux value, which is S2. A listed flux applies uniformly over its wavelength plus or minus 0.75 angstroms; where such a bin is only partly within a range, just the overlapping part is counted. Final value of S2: 6.534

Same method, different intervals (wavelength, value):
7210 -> 6.196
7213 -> 5.951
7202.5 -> 5.79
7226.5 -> 6.599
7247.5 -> 7.173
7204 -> 7.735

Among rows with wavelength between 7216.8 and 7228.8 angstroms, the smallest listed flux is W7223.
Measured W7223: 6.383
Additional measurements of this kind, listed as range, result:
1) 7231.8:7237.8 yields 5.763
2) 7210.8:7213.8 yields 5.49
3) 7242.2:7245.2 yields 4.614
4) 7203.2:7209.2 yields 5.472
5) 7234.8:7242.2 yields 4.906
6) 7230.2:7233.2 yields 6.326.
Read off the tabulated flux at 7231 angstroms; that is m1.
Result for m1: 7.66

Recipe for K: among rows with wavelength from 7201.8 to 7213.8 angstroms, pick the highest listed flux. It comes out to 7.735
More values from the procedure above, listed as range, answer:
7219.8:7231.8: 8.009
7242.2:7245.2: 7.009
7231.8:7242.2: 7.31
